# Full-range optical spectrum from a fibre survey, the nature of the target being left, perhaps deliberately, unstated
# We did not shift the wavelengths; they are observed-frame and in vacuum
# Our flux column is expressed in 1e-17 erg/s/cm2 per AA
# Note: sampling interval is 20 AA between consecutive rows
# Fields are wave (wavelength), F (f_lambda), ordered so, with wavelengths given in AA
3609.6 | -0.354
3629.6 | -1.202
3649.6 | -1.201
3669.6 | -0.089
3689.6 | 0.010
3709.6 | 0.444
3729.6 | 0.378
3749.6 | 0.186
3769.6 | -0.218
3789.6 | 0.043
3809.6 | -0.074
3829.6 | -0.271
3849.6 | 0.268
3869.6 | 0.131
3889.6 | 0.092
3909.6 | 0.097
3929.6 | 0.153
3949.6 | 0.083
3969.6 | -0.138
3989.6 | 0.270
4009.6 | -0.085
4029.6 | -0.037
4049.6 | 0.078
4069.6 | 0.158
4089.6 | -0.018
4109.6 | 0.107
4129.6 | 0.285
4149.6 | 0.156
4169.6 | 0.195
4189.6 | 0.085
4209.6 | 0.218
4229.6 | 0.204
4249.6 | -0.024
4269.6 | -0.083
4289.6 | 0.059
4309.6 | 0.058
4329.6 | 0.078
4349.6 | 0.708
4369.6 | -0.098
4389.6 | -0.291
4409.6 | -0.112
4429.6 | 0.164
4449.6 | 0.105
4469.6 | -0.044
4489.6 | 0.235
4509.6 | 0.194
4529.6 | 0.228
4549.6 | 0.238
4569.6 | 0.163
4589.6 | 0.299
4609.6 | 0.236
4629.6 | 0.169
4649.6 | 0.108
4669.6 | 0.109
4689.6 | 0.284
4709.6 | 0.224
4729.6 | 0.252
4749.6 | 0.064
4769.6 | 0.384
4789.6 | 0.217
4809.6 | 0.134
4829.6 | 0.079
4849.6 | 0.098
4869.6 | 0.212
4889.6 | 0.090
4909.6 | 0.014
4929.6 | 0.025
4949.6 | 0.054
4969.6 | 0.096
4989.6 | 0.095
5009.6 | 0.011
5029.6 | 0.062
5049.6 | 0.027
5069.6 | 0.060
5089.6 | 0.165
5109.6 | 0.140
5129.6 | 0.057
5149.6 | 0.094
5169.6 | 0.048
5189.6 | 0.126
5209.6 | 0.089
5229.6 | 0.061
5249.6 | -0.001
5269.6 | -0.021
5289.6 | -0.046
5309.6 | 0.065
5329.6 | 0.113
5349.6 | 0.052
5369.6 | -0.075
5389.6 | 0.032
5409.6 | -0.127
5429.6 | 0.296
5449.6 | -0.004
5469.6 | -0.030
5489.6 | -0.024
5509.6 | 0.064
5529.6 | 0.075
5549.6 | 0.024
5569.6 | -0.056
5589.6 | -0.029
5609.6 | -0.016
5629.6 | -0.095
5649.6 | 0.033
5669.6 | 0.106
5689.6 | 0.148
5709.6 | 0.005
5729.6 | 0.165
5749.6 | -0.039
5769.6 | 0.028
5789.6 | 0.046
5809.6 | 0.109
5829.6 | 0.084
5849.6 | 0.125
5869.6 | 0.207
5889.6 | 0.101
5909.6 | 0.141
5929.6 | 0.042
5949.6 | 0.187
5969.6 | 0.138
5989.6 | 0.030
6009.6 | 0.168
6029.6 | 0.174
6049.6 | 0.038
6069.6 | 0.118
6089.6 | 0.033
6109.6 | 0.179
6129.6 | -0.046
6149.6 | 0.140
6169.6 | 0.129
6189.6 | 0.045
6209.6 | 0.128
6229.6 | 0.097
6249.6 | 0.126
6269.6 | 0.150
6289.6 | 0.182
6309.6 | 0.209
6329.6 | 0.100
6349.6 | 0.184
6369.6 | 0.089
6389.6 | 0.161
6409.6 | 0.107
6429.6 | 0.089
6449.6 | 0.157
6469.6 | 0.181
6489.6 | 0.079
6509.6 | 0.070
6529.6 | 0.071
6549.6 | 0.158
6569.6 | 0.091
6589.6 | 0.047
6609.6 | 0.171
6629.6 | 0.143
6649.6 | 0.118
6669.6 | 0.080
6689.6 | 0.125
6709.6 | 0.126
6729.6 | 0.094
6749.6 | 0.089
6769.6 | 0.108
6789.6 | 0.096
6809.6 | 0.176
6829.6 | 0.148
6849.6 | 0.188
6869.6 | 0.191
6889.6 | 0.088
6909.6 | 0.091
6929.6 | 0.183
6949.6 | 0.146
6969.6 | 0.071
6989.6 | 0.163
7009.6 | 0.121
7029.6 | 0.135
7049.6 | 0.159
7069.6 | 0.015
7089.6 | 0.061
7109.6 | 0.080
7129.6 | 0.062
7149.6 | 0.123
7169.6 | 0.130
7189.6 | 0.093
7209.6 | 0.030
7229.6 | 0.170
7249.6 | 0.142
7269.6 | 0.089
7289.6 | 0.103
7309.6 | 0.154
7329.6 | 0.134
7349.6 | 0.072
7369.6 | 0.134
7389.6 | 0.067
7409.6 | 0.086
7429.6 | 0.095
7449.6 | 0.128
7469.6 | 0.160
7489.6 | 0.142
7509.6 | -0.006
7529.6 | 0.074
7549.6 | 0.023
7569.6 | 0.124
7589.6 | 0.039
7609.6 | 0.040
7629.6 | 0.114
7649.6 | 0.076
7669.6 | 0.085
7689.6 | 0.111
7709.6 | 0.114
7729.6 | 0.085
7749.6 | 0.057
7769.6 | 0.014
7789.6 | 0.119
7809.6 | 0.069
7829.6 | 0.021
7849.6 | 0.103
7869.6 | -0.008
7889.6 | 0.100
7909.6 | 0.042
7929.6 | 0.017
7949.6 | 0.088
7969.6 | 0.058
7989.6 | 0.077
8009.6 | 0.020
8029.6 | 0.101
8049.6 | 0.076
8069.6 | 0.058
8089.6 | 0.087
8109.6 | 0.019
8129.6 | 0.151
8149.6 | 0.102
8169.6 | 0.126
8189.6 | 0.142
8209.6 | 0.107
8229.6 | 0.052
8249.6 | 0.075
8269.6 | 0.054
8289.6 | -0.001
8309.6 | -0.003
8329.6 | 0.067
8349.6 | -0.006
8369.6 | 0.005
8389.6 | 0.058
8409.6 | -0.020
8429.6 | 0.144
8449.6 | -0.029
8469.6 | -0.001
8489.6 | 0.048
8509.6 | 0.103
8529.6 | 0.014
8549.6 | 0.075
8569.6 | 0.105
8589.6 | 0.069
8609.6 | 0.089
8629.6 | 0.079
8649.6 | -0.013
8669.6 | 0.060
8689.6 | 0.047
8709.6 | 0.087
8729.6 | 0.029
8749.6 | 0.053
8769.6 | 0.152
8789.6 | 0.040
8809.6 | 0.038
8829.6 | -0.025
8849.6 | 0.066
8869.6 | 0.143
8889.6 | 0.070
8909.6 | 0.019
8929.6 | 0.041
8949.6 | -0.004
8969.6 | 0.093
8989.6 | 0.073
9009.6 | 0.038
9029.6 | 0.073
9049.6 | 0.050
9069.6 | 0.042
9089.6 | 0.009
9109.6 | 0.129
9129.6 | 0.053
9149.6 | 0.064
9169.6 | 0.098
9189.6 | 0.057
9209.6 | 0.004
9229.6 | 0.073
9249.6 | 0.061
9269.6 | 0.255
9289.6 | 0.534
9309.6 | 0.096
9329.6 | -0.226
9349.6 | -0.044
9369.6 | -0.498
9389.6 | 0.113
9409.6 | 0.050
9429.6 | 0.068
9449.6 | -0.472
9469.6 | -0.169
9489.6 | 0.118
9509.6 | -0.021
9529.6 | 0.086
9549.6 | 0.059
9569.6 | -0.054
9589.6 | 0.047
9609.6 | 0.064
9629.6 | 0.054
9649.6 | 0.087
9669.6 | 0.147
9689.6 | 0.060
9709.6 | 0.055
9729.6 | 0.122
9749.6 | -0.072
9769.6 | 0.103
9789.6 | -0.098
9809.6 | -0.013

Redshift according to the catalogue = 1.490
